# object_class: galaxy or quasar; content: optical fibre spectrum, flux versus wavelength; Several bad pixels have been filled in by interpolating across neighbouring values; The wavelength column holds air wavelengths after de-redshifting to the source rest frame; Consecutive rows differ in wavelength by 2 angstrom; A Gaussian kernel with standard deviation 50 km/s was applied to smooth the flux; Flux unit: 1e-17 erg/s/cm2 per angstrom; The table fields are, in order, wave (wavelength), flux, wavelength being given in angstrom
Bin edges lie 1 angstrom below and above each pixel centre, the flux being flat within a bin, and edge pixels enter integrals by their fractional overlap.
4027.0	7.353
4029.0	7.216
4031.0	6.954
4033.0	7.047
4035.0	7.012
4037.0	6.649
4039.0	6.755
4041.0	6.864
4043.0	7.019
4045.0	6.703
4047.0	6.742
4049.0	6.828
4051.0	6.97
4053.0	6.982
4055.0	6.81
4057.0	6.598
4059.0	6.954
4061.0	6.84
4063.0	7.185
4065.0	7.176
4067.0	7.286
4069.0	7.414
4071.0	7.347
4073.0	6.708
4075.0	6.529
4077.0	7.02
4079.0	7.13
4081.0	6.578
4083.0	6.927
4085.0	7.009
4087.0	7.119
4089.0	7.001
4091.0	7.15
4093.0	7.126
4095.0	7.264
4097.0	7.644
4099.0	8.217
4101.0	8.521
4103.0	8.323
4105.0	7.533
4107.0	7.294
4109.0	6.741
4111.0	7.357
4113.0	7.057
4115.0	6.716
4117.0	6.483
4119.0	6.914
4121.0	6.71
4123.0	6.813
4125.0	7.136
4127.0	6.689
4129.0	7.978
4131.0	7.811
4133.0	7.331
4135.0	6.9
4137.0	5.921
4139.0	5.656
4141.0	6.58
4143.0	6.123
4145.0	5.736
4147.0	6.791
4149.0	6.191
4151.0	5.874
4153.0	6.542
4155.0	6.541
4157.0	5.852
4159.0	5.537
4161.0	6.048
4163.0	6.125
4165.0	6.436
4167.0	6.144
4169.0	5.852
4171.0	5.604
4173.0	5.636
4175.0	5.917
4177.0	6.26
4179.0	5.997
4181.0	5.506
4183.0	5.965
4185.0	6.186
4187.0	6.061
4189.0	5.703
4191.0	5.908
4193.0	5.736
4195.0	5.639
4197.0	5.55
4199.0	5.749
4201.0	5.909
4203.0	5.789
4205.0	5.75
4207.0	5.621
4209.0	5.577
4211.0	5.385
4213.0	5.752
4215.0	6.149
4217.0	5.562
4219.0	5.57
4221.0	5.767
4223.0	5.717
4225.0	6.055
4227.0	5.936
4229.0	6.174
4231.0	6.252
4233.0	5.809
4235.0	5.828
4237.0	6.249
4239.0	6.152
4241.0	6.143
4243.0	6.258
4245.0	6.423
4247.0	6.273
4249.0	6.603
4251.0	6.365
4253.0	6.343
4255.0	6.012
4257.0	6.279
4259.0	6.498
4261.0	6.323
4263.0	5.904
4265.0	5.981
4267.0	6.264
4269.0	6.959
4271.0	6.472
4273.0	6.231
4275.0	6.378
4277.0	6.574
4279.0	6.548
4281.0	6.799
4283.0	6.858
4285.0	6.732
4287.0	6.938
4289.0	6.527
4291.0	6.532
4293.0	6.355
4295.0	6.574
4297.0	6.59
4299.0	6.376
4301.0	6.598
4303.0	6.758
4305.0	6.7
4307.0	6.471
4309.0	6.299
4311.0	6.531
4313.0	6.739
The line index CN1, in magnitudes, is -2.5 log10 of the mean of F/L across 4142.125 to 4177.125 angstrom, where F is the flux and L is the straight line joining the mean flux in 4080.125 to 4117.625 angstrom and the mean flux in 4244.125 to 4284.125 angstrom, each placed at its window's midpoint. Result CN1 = 0.149 mag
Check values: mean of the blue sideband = 7.28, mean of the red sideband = 6.41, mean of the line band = 6.06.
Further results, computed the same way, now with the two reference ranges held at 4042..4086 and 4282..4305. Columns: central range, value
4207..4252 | 0.12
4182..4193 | 0.14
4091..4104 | -0.13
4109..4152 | 0.02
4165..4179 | 0.14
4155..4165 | 0.14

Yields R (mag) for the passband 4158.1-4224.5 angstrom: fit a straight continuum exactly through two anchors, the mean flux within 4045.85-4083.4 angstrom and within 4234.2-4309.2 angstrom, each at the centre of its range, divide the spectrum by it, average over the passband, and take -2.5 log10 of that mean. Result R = 0.141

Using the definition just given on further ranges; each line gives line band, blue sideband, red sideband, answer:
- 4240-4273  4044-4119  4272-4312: 0.058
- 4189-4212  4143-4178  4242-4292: 0.094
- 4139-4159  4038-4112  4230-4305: 0.111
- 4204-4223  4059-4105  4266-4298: 0.197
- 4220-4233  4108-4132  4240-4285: 0.101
